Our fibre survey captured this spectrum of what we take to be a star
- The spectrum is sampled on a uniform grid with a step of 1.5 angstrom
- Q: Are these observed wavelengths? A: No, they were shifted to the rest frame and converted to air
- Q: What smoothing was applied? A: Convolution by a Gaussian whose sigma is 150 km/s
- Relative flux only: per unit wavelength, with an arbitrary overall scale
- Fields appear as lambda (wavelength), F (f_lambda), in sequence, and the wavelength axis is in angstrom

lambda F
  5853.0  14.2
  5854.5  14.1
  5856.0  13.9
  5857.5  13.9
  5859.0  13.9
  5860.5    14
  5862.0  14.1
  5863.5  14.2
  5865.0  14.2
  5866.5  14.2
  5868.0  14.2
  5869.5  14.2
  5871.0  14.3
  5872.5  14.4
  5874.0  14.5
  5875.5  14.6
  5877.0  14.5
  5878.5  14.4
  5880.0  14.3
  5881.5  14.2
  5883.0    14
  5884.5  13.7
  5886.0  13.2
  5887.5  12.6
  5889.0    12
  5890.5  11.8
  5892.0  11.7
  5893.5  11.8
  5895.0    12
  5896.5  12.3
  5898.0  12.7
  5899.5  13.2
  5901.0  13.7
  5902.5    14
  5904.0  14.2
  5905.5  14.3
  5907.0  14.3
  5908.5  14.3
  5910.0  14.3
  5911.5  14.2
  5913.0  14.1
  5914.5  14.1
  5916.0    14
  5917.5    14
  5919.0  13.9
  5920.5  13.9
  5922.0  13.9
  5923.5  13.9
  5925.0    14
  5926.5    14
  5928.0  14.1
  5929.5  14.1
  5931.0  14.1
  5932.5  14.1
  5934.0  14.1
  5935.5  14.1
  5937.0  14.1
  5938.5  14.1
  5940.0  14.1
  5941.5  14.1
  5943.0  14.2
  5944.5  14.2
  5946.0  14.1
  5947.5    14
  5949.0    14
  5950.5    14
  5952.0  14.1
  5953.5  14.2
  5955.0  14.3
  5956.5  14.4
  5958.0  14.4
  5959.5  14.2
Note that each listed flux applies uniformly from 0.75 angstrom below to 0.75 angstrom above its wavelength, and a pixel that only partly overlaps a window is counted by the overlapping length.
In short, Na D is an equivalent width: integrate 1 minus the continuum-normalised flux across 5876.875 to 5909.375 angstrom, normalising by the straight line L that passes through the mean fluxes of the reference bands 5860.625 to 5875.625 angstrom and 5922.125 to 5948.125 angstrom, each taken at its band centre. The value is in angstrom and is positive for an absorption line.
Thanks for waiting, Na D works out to 2.0 angstrom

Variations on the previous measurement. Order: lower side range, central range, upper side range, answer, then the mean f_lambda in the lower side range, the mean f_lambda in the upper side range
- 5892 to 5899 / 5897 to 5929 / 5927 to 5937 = -2.1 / 12.2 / 14.1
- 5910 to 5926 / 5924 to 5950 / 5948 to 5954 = -0.1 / 14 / 14.1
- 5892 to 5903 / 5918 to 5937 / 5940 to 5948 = -0.6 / 12.7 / 14.1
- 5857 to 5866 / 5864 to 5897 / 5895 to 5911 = 0.9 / 14.1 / 13.7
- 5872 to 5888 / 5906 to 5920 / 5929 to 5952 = -0.1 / 14.1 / 14.1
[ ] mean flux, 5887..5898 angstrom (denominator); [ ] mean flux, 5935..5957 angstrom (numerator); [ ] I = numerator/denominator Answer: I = 1.17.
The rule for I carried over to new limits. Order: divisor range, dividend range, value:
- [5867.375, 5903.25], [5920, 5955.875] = 1.05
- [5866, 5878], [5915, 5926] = 0.97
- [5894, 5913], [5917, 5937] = 1.03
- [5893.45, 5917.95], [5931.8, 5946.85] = 1.03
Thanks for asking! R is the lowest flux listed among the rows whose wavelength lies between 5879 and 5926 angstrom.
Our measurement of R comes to 11.7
